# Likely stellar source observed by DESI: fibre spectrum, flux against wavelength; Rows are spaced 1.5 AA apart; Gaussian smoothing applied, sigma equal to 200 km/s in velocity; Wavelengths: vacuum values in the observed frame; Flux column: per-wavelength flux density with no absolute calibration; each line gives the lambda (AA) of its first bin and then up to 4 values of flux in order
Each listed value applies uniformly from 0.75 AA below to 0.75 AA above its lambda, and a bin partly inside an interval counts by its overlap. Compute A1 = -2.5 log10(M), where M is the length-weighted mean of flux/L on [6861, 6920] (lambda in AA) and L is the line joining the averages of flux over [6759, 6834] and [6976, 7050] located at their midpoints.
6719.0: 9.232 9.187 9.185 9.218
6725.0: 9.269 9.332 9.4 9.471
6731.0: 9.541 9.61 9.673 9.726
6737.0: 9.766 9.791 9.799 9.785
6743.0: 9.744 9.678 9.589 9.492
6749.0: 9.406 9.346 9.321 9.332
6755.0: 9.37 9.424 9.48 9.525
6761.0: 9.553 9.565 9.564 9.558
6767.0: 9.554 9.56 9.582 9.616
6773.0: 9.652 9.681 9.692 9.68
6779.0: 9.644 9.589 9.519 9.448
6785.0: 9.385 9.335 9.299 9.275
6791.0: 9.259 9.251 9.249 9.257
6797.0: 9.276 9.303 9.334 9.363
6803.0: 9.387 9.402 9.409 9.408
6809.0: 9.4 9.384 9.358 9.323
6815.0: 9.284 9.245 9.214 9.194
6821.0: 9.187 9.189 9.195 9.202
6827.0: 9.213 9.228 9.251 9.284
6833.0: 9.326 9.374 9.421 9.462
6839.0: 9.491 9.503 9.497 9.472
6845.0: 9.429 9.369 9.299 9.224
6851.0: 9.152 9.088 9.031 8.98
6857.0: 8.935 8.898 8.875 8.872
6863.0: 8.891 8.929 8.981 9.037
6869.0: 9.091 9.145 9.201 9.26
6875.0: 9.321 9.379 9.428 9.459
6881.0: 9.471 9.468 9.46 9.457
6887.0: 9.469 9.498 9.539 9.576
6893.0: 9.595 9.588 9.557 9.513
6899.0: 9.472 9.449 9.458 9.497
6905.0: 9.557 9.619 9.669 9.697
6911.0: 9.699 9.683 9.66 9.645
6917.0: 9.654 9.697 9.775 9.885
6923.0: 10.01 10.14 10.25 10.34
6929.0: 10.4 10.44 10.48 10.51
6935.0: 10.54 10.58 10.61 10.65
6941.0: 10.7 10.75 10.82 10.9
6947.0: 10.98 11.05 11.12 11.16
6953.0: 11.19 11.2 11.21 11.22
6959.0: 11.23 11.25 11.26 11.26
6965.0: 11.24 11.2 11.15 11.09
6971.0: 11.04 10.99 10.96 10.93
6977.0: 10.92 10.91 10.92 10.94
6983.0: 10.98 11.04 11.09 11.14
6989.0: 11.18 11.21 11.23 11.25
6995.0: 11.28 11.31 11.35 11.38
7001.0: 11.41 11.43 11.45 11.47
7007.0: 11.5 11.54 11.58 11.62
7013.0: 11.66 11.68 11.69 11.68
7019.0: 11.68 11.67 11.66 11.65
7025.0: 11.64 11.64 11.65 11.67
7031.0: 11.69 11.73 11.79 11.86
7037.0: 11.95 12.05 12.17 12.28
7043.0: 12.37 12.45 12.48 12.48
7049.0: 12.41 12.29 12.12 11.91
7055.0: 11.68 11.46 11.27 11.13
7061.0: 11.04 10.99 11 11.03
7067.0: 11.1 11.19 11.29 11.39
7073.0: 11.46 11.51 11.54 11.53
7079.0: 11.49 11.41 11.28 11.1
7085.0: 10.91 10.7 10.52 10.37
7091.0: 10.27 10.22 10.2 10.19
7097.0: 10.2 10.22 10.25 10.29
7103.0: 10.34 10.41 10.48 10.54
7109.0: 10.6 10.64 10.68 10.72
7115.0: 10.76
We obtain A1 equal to 0.10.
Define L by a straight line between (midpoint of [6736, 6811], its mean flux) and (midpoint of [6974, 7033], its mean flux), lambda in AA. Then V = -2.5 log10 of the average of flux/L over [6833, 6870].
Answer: 0.11 mag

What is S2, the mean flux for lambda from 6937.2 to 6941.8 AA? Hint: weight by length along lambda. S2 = 10.7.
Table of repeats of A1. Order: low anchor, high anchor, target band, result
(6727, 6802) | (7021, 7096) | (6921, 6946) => 0.02 mag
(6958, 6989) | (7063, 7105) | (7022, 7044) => -0.09 mag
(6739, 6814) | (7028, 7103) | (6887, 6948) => 0.04 mag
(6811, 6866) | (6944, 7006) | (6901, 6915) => 0.06 mag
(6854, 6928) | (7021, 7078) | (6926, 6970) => -0.07 mag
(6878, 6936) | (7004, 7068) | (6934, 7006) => -0.04 mag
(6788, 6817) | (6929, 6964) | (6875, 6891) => 0.08 mag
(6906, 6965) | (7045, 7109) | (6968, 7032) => -0.06 mag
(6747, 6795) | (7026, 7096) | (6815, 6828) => 0.07 mag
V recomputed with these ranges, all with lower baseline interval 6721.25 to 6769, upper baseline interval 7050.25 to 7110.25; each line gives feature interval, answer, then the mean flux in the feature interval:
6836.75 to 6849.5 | 0.06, 9.43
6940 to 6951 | -0.05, 10.9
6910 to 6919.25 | 0.06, 9.67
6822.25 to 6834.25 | 0.07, 9.24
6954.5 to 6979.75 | -0.06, 11.1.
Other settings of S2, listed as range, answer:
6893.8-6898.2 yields 9.55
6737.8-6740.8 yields 9.79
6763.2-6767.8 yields 9.56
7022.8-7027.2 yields 11.6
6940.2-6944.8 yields 10.8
